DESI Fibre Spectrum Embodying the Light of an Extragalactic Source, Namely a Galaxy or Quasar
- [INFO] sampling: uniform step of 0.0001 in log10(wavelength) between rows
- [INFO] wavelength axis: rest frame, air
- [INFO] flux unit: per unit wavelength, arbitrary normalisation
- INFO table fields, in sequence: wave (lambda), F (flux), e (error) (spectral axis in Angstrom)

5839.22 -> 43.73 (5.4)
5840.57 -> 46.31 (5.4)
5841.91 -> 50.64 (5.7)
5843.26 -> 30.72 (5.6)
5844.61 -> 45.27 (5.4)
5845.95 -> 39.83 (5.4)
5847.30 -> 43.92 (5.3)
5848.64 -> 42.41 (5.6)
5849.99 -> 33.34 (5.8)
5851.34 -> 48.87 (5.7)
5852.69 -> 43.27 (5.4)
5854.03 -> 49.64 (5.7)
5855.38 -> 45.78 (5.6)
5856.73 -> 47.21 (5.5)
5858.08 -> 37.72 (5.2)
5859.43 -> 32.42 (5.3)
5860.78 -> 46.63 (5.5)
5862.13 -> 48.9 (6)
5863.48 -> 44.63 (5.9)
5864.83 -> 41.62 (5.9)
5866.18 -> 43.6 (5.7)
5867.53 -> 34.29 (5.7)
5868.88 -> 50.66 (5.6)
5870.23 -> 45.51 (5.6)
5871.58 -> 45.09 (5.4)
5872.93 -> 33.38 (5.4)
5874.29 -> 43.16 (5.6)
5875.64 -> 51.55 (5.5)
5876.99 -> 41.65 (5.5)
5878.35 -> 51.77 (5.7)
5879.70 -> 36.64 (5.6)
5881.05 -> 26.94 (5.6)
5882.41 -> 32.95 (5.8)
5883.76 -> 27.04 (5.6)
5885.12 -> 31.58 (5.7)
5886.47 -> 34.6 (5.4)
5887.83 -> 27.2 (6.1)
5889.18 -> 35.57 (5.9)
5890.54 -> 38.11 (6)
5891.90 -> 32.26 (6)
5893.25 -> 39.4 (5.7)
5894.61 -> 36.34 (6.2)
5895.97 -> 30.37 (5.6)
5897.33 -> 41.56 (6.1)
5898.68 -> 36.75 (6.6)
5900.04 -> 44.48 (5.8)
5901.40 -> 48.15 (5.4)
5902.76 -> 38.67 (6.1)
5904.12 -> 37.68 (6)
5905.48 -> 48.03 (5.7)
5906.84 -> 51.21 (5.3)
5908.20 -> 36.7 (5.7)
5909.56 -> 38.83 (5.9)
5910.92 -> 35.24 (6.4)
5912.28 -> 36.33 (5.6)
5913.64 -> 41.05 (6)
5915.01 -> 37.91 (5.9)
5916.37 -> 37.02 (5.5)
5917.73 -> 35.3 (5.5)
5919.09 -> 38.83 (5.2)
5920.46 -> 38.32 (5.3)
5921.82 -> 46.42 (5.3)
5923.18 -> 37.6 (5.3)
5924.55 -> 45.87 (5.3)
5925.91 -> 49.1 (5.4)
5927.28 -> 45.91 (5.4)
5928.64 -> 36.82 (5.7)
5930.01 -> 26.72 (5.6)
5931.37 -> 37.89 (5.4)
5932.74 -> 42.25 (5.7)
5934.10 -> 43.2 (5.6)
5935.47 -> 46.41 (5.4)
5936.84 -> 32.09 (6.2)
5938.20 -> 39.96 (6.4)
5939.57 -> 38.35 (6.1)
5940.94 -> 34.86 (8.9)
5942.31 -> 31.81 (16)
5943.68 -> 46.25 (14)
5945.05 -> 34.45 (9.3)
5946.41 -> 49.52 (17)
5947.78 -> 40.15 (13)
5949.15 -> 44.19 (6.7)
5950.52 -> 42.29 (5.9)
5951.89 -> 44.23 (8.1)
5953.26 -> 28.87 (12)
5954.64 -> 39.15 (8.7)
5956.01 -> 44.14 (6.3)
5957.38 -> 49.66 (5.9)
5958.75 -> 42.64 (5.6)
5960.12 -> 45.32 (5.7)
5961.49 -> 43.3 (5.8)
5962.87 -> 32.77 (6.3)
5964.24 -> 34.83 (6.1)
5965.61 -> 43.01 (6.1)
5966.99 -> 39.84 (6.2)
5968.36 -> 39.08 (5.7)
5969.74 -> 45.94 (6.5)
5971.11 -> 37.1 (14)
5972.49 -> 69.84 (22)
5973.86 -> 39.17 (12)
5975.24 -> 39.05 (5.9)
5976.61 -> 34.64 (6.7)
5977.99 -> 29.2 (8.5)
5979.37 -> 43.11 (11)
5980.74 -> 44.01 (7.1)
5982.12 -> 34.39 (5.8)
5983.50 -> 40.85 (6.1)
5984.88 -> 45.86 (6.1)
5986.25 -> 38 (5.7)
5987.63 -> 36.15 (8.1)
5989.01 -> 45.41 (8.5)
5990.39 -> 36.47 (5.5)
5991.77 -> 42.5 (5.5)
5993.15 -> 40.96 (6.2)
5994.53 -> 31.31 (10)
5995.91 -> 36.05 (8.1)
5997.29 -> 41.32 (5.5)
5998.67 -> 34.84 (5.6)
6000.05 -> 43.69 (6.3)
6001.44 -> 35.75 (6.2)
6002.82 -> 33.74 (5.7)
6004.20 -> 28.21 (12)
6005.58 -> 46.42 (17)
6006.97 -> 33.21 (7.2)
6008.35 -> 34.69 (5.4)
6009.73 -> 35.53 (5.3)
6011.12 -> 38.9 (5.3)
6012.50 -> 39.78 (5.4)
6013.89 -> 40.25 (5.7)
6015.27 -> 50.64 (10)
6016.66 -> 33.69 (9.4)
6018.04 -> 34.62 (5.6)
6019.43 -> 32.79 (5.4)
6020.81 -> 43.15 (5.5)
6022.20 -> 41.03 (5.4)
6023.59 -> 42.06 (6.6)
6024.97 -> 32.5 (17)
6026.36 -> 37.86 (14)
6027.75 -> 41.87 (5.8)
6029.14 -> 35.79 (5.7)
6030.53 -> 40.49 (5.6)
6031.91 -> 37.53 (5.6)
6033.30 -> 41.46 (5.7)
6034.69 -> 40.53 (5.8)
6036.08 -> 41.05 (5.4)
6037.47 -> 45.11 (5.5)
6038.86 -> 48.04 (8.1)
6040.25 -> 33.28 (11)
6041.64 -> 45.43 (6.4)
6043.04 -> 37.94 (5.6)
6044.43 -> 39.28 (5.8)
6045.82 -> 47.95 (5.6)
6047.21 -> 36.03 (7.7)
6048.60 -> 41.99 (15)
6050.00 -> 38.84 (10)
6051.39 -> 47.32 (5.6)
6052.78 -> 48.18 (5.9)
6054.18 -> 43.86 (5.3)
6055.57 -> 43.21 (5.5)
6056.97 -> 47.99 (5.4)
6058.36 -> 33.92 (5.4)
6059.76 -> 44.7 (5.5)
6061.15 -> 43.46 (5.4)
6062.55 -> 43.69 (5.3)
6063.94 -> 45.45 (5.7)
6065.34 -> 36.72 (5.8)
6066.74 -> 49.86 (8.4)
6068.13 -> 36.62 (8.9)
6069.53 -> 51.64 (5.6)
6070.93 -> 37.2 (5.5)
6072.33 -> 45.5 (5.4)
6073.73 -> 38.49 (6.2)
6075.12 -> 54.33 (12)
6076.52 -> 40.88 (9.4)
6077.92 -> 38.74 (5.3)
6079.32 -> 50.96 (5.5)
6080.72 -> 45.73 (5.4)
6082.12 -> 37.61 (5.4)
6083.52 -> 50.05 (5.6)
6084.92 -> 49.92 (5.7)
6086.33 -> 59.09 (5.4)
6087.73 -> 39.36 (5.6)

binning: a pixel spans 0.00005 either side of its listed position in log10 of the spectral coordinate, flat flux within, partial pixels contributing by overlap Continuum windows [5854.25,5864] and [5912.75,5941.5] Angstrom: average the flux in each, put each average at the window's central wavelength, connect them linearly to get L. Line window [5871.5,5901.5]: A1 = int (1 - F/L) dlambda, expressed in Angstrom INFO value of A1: 3.3 Angstrom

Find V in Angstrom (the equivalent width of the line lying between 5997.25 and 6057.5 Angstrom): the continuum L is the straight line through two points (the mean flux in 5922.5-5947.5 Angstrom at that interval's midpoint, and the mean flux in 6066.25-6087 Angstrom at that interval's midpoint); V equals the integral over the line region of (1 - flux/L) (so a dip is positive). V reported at 5.3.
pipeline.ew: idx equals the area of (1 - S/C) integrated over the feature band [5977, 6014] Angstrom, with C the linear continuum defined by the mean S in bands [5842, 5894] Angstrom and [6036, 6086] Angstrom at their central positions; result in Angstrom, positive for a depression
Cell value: 3.7 Angstrom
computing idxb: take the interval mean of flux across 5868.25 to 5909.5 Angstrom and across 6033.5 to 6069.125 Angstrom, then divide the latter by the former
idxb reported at 1.09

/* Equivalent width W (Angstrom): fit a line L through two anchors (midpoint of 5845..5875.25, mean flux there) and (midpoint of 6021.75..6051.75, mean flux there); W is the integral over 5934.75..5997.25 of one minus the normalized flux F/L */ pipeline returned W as 1.7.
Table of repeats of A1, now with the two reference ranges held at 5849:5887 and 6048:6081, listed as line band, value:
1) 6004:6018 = 1.5 Angstrom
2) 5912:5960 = 2.0 Angstrom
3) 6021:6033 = 1.2 Angstrom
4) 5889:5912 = 1.2 Angstrom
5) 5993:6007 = 2.0 Angstrom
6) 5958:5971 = 0.5 Angstrom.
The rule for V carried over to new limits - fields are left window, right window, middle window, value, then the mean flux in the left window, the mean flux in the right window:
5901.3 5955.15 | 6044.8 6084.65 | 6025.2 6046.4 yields 1.1 Angstrom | 40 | 43.6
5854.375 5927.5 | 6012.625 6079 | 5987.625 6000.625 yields 0.7 Angstrom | 40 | 41.6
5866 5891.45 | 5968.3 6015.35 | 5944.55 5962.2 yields -1.4 Angstrom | 38.3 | 39.5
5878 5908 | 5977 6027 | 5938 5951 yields -0.8 Angstrom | 37.4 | 38.3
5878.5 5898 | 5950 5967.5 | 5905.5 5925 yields -1.8 Angstrom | 34.1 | 40.8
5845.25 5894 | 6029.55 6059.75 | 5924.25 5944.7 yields 0.6 Angstrom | 40.2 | 41.9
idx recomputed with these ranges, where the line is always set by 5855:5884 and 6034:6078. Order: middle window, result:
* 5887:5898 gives 1.73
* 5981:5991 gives 0.59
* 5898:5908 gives -0.36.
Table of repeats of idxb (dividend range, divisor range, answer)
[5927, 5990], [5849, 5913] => 1.01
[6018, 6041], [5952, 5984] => 0.97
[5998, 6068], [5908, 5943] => 1.04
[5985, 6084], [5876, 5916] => 1.08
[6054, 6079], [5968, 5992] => 1.05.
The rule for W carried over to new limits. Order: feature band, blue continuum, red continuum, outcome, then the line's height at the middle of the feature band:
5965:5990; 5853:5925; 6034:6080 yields 0.1 Angstrom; 41.5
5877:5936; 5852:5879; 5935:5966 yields 4.9 Angstrom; 42.2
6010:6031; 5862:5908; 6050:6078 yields 1.8 Angstrom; 42.6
